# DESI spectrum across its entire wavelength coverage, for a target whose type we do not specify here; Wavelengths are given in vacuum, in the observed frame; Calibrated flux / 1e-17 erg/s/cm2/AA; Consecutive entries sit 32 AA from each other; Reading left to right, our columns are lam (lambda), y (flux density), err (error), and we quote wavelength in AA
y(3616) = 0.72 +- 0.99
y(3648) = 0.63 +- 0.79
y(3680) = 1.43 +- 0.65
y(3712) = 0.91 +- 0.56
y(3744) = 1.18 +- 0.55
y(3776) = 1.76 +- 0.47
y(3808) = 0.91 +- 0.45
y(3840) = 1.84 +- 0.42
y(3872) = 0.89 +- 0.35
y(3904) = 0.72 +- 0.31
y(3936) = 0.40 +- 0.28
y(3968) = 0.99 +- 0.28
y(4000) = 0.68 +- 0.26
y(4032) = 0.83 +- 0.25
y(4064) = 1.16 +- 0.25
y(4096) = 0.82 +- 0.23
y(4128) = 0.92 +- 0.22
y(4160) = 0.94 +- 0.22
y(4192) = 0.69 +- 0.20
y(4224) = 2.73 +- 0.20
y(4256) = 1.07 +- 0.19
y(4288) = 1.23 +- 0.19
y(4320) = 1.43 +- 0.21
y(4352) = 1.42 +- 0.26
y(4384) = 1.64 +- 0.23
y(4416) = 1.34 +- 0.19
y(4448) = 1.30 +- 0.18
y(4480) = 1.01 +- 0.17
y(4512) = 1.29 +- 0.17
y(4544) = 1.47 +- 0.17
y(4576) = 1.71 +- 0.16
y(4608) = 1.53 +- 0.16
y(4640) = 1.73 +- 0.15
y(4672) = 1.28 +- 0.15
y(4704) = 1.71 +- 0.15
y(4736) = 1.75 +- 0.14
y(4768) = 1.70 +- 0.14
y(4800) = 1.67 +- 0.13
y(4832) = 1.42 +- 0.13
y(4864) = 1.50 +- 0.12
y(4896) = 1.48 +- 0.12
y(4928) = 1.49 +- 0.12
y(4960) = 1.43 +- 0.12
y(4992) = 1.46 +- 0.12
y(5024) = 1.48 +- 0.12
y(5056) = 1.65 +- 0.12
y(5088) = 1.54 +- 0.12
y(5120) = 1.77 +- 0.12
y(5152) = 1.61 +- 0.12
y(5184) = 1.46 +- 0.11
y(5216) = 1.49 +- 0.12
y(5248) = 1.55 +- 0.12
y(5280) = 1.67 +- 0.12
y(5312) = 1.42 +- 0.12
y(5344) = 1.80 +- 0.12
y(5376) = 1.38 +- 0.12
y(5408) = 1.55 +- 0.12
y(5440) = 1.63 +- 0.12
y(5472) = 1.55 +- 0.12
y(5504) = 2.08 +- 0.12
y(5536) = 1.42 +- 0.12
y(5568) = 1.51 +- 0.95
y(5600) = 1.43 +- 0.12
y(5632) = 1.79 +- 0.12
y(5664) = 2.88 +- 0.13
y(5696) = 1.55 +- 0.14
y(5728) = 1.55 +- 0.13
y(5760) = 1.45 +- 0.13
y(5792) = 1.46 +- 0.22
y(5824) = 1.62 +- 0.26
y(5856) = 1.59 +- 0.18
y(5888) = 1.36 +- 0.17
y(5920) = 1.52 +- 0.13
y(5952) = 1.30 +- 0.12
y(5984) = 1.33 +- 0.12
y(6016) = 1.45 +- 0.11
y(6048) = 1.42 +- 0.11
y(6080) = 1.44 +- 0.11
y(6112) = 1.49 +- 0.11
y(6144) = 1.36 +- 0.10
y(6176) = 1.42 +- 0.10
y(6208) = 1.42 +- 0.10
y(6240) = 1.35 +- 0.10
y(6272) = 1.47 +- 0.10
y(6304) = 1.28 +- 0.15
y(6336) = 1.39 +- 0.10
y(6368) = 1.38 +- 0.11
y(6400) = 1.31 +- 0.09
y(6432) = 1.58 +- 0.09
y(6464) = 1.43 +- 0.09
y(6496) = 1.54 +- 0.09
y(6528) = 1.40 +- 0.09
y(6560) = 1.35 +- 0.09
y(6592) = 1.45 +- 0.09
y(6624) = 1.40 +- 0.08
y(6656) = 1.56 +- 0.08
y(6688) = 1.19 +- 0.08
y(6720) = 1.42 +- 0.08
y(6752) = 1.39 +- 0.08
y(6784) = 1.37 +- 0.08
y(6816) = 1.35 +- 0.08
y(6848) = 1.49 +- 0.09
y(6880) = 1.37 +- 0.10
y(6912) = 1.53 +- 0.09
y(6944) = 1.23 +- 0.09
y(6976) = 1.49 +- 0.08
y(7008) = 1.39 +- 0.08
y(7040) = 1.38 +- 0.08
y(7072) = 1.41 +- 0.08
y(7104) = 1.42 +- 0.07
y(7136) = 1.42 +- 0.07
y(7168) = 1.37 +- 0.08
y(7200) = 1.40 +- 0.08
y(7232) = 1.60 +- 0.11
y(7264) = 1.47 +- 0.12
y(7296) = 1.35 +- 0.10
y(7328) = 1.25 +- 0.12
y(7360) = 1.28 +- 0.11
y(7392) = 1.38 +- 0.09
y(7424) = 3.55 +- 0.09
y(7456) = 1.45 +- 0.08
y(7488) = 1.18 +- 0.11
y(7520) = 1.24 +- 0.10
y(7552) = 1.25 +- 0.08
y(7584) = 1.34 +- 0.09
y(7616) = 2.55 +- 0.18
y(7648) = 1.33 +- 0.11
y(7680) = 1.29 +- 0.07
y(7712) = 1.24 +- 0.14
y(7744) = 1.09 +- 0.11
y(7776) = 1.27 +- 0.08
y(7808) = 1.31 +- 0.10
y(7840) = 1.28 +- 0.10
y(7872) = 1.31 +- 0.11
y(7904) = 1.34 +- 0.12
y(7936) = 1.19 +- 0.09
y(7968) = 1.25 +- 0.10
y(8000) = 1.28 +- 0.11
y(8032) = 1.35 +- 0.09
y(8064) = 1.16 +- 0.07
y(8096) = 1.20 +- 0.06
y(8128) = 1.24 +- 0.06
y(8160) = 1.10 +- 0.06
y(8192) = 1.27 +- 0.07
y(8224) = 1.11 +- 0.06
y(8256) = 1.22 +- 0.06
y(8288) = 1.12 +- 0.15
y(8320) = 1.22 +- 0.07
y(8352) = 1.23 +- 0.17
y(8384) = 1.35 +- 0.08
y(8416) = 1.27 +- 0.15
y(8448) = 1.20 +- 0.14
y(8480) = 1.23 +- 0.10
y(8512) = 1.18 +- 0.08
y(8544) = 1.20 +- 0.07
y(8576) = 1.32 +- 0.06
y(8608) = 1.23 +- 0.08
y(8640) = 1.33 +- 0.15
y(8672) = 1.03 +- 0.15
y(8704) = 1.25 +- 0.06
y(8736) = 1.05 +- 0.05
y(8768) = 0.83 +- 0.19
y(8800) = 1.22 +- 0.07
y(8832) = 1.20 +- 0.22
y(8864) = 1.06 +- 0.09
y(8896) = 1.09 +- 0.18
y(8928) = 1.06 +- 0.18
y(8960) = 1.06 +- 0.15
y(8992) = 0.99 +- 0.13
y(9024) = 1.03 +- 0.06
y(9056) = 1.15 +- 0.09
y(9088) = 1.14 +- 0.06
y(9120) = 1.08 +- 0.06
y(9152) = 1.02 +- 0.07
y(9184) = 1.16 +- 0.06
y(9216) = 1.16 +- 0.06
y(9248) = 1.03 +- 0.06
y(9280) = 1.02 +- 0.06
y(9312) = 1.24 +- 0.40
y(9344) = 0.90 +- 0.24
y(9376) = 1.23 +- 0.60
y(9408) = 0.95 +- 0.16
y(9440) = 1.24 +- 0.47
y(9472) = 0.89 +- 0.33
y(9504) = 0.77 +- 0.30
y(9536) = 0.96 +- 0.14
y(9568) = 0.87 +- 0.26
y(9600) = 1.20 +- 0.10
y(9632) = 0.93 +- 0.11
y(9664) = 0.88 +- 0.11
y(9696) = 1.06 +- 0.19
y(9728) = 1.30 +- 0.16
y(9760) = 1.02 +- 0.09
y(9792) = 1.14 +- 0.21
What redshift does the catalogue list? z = 0.13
